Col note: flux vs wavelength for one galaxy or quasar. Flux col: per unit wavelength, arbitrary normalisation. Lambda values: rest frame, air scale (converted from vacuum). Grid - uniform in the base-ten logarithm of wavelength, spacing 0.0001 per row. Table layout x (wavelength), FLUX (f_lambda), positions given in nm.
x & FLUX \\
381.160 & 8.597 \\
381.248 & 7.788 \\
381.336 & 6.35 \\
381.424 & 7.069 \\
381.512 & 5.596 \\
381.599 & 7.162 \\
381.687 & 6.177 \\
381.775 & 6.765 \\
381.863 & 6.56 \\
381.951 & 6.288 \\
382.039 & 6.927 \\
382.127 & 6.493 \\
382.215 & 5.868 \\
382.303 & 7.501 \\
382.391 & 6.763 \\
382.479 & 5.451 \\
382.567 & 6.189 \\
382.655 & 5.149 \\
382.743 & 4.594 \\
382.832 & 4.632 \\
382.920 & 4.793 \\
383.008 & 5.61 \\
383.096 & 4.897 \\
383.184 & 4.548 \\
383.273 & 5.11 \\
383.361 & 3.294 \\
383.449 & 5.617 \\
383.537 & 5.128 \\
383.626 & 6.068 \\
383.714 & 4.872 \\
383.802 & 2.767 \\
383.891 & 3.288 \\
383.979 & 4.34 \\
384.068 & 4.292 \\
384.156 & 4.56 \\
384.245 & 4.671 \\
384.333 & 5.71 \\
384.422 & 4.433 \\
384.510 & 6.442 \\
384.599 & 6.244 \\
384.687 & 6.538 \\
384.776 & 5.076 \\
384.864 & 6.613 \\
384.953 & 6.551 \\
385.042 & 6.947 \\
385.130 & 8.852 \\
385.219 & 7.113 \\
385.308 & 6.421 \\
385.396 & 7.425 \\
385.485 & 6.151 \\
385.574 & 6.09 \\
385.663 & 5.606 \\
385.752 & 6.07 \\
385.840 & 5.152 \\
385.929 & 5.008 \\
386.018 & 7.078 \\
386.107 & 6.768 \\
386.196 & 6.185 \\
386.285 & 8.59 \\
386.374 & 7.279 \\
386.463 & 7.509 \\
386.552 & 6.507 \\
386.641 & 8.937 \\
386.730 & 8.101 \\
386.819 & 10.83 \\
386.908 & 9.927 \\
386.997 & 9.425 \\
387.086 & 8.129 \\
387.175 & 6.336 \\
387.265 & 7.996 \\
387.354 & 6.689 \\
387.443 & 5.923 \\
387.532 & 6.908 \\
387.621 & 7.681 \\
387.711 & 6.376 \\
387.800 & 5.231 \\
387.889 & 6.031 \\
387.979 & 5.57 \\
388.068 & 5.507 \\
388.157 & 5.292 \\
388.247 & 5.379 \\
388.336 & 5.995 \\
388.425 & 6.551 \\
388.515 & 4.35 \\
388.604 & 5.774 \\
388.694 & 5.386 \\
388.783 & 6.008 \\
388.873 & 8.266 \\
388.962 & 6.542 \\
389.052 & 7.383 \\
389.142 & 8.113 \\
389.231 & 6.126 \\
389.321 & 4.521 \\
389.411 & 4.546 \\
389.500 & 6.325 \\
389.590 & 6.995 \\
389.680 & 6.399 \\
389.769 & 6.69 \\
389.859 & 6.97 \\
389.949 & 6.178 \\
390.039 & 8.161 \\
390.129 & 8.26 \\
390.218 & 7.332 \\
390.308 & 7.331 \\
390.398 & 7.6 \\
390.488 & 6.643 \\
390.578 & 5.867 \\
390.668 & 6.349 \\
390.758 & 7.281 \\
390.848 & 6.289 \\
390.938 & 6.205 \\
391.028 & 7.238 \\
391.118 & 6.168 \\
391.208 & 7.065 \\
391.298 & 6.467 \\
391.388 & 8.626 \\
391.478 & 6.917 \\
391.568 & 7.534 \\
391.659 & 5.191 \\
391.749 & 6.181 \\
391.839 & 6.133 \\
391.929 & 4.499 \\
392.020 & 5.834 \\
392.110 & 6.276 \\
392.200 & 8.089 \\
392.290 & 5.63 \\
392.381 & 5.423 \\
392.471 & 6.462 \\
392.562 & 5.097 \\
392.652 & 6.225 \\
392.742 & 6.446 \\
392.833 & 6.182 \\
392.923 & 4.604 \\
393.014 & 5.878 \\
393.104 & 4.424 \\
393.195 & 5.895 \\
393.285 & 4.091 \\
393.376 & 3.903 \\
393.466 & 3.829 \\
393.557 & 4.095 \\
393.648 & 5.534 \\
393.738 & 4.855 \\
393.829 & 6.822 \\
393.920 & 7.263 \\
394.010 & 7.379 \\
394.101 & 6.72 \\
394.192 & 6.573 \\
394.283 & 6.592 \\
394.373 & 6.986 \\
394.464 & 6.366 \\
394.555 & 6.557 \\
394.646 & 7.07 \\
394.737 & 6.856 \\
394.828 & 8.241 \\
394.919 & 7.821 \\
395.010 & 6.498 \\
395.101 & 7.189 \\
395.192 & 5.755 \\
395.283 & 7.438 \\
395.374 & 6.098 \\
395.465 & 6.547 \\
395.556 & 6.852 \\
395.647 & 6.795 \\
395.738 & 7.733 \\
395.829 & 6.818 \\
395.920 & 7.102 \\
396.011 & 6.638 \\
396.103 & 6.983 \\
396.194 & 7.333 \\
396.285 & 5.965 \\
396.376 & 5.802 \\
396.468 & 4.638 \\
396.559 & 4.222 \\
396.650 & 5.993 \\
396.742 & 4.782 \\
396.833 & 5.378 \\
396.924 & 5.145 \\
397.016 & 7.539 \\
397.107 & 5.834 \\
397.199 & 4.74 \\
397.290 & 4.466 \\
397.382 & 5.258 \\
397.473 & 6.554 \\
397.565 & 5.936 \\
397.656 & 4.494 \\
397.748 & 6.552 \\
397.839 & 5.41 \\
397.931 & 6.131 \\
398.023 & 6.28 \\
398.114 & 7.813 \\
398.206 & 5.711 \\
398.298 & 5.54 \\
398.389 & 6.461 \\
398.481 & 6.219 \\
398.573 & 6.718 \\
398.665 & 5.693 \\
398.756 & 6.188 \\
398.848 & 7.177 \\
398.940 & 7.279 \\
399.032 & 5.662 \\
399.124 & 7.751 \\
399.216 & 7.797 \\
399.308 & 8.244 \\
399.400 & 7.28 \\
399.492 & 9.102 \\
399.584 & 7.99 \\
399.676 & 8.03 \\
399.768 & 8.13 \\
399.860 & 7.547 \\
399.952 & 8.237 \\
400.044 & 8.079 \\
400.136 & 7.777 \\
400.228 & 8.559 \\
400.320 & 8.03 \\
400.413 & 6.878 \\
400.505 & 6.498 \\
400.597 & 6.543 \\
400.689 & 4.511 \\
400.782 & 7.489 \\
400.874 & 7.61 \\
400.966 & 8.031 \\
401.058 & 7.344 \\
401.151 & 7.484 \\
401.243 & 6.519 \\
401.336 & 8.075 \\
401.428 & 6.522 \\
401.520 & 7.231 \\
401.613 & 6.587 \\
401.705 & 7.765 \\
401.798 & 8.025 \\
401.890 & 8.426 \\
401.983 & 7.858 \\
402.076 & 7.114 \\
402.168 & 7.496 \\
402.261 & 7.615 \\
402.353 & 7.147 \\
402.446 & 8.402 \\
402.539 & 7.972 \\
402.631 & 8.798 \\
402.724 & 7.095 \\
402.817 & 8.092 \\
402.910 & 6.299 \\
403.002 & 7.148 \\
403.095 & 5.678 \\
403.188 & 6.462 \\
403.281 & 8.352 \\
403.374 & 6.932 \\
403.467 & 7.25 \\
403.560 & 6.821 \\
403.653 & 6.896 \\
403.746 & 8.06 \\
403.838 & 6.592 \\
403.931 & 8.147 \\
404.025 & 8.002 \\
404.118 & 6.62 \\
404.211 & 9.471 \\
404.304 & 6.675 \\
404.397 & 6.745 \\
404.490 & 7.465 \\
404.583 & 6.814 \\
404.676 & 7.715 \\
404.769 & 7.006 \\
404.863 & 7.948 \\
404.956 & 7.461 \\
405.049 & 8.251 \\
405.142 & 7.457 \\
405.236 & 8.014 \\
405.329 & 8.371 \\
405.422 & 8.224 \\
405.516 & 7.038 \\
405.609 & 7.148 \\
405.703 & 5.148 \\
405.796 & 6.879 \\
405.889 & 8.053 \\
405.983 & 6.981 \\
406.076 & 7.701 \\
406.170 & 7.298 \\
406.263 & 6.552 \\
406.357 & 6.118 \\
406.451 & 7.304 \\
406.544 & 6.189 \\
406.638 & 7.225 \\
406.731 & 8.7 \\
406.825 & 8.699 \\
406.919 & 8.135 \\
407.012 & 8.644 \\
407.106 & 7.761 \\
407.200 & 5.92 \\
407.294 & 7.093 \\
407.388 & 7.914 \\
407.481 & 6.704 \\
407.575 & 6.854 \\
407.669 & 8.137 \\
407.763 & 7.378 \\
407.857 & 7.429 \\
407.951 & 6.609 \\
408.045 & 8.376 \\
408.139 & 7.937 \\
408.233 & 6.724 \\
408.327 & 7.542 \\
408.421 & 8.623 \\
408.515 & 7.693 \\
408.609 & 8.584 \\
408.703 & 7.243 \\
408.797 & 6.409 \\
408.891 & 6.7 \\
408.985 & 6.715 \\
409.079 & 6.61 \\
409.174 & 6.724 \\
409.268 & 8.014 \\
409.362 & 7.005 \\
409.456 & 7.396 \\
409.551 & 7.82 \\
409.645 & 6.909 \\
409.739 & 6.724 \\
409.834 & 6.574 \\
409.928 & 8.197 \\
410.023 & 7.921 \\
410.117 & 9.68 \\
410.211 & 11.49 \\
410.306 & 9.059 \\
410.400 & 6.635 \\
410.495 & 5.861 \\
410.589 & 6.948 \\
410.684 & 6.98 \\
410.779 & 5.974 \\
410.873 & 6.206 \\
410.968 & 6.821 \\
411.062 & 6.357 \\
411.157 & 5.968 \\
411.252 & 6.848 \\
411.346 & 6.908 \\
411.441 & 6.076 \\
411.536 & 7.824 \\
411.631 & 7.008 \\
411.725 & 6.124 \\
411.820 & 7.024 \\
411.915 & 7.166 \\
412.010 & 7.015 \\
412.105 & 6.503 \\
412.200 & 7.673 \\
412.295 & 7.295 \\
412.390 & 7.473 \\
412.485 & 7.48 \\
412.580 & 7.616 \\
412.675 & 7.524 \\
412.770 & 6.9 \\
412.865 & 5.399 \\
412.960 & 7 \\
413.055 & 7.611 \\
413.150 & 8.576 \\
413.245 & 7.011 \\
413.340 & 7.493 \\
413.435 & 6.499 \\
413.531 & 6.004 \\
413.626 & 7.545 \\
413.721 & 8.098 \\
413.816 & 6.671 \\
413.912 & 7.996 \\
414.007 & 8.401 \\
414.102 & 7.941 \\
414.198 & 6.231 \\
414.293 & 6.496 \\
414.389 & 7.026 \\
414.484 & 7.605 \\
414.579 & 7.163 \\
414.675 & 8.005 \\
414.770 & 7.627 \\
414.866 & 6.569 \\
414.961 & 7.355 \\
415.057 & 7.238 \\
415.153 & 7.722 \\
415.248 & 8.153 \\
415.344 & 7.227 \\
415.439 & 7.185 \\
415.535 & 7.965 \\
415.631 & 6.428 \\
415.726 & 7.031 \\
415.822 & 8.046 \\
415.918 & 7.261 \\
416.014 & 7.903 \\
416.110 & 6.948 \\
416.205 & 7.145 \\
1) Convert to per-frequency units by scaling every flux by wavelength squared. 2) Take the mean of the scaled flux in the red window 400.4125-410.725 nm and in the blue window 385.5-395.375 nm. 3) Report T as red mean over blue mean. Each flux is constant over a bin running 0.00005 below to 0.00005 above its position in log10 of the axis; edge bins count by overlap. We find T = 1.23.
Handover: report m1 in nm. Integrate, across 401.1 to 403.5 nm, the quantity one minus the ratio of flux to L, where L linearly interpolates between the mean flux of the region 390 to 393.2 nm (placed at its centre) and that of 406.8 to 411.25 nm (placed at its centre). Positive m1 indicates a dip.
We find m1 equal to -0.13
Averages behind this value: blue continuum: 6.44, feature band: 7.4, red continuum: 7.38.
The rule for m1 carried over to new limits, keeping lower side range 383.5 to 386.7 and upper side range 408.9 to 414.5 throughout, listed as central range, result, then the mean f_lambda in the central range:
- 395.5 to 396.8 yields 0.05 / 6.26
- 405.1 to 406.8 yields -0.08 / 7.26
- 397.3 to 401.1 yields -0.15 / 6.92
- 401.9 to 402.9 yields -0.14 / 7.72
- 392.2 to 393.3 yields 0.12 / 5.68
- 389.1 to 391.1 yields -0.14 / 6.69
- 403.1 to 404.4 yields -0.09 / 7.32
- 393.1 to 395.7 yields 0.07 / 6.28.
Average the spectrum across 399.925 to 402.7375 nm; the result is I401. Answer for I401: 7.48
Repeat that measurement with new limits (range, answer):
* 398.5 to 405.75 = 7.39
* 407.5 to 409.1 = 7.39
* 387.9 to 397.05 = 6.29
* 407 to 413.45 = 7.26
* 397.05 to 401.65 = 6.84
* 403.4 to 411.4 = 7.36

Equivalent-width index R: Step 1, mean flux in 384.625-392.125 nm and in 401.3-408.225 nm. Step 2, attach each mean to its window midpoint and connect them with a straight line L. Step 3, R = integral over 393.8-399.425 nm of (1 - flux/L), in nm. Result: 0.488 nm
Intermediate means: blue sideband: 6.69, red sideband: 7.41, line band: 6.44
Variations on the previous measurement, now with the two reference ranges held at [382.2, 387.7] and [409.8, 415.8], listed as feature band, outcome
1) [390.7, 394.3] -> 0.25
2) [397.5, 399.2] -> 0.10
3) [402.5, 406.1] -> -0.23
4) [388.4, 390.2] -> -0.03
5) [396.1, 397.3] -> 0.19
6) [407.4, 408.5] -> -0.07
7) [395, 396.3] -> -0.04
